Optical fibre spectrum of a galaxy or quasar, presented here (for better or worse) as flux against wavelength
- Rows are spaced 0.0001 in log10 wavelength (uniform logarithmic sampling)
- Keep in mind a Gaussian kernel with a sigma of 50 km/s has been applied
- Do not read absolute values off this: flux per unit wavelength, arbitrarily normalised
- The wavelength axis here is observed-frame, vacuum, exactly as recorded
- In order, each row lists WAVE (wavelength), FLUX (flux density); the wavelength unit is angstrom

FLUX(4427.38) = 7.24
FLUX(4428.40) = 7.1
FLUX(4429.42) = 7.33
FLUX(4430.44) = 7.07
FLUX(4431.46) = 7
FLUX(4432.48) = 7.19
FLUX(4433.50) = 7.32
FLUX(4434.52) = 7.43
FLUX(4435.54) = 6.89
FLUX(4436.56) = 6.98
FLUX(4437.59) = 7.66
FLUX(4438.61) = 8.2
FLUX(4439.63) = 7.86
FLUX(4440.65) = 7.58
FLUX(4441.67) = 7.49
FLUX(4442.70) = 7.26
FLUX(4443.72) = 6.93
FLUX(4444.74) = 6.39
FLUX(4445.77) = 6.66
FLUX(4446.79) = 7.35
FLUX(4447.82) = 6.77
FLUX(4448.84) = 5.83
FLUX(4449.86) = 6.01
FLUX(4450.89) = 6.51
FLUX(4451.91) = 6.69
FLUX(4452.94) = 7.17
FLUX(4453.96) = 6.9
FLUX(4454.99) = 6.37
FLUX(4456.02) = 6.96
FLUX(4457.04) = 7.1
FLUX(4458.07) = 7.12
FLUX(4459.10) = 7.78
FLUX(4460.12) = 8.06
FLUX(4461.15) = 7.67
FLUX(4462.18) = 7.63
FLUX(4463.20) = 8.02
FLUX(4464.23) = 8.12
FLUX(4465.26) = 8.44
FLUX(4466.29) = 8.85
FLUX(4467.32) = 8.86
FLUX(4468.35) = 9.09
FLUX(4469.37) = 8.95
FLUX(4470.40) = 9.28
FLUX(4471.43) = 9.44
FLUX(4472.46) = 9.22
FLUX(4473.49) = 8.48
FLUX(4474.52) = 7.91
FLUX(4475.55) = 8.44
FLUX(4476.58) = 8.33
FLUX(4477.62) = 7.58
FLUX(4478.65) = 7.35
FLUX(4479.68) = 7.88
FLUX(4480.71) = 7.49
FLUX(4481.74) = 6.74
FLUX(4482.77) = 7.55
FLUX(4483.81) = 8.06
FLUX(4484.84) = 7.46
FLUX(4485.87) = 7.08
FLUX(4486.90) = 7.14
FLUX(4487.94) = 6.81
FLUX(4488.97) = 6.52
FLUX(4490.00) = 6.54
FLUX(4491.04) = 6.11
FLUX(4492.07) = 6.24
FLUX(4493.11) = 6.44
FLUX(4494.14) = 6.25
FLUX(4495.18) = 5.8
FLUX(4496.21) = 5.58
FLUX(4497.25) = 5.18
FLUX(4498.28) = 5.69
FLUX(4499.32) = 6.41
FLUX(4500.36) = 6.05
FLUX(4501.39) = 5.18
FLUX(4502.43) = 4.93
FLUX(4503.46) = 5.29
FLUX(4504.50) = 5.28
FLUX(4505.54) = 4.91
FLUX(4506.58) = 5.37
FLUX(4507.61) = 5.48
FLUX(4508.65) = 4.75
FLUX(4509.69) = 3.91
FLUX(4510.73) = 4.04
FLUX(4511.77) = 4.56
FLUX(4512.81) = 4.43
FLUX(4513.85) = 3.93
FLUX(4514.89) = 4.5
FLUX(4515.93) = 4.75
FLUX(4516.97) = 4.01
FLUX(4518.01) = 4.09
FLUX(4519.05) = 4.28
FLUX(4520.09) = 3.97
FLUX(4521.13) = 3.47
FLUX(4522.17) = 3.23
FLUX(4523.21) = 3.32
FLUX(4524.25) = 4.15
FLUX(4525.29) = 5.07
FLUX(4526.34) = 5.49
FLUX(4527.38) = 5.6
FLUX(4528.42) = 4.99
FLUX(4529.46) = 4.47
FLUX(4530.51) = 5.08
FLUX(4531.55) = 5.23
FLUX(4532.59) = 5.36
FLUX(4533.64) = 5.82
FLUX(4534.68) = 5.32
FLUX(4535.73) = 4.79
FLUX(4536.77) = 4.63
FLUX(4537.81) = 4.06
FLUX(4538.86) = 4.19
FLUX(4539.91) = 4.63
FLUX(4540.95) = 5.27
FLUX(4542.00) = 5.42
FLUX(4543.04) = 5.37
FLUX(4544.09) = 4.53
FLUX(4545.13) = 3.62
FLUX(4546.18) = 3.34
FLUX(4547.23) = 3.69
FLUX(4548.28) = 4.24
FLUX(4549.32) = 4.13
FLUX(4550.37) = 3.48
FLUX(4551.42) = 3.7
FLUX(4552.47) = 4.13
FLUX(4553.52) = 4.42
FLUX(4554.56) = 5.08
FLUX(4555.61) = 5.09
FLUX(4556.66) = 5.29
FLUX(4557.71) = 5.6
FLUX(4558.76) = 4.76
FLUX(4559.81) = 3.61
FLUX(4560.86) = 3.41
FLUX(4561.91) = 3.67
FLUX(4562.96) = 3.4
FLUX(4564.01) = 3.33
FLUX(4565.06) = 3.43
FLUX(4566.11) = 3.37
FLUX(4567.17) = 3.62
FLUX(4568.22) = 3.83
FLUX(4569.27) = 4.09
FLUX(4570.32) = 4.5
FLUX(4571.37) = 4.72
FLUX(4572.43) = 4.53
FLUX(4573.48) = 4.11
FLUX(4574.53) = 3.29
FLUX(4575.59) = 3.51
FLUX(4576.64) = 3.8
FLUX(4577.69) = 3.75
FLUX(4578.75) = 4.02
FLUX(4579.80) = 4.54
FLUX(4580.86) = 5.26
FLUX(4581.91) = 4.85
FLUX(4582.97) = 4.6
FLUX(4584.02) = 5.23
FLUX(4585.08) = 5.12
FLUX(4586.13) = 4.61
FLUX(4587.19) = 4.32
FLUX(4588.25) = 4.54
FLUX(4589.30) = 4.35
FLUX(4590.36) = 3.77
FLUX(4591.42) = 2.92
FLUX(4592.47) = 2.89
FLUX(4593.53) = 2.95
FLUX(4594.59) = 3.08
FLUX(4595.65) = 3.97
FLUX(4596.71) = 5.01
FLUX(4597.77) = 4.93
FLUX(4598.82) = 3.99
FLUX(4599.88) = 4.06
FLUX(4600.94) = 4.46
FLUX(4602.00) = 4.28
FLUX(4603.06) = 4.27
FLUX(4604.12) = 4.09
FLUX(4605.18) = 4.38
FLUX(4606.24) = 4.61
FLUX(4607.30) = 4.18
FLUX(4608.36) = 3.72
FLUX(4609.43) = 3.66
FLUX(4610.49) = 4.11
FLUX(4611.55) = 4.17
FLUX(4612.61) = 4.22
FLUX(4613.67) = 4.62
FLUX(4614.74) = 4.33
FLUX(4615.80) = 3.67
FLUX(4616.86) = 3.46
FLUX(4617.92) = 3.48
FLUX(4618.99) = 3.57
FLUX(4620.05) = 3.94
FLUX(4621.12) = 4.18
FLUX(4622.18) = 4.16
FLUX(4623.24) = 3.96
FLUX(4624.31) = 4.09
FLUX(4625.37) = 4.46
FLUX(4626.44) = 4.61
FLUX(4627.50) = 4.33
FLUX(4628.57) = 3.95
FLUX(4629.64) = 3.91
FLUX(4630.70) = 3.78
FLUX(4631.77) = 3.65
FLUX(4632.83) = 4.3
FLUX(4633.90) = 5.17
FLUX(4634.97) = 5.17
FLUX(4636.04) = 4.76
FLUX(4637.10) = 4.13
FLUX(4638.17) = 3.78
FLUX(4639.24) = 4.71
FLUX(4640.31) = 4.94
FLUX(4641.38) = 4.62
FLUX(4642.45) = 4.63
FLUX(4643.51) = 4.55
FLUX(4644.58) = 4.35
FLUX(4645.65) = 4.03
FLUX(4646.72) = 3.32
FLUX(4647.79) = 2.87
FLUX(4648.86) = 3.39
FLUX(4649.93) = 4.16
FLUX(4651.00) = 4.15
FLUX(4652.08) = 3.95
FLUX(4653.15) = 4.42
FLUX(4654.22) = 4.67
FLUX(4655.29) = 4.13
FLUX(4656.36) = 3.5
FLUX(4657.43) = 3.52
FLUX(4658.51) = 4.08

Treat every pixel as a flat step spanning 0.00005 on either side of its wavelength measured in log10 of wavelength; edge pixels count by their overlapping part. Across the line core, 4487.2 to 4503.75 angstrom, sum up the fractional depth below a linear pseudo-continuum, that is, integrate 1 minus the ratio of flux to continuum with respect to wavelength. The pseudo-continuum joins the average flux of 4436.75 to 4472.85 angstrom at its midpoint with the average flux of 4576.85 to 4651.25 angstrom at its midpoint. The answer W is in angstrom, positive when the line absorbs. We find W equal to 1.9 angstrom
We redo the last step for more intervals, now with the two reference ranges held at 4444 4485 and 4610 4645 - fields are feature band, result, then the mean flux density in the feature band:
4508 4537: 8.47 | 4.55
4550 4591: 9.03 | 4.22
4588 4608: 3.37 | 4.03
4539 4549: 2.60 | 4.44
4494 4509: 3.10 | 5.47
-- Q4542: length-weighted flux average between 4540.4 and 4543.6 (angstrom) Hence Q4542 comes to 5.34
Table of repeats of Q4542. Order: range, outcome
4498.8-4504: 5.57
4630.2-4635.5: 4.42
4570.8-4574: 4.45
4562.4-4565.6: 3.39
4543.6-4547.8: 3.79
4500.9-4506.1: 5.12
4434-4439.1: 7.42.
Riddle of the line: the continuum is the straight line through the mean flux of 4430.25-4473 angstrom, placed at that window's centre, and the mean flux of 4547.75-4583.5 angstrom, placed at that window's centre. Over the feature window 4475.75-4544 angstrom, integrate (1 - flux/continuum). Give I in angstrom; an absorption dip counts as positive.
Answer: 4.4 angstrom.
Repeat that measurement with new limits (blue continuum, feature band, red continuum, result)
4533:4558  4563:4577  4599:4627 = 1.8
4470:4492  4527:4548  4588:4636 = 4.7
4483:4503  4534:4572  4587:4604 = 5.1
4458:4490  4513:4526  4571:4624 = 4.9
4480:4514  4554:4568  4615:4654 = 2.6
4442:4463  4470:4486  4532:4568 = -4.4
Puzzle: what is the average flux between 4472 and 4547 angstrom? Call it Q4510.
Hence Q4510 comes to 5.55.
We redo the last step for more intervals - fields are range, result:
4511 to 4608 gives 4.3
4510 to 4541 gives 4.54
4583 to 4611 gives 4.14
